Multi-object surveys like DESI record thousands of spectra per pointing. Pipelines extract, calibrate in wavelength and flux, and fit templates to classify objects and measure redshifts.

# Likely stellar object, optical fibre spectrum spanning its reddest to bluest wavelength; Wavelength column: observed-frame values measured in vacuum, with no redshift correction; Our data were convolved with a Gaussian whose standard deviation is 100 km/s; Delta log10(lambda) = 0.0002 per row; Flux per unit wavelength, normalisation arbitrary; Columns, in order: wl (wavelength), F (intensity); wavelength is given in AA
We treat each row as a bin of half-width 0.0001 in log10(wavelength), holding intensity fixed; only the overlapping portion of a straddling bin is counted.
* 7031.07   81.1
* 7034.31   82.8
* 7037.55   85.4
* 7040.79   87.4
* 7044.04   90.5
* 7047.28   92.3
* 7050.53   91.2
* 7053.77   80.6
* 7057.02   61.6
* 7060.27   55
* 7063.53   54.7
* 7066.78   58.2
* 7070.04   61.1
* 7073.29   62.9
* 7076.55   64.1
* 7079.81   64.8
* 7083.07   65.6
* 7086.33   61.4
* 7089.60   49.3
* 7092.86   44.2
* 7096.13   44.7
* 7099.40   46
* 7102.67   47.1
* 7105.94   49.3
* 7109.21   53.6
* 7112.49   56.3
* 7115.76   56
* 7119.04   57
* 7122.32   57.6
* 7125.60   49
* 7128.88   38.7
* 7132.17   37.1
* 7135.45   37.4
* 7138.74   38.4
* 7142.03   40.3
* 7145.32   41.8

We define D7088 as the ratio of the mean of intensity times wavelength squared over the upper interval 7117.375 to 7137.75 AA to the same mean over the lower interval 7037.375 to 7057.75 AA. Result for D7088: 0.55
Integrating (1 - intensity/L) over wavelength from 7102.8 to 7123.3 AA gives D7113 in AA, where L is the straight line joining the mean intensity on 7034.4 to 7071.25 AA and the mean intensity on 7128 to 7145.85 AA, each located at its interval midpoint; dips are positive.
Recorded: -2.34 AA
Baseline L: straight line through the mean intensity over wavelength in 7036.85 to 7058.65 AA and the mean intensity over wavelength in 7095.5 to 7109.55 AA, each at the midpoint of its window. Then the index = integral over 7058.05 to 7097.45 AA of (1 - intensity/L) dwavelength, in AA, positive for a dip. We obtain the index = 4.03 AA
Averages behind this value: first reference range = 84.1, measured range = 57.3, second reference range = 47.9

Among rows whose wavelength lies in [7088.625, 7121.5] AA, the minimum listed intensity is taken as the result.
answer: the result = 44.2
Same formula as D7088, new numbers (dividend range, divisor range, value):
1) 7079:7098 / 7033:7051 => 0.63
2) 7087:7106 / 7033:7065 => 0.61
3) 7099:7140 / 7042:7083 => 0.70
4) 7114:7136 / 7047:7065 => 0.69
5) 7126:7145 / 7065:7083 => 0.64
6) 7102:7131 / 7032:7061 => 0.64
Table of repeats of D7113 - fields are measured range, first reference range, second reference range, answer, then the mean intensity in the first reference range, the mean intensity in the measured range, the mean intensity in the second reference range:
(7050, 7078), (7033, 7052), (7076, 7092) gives 3.5 AA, 88.3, 64.5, 60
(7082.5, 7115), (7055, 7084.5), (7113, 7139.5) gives 1.5 AA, 61.1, 51.4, 47.1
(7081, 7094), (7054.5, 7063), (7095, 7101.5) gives -1.6 AA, 60.1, 55.9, 45.5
